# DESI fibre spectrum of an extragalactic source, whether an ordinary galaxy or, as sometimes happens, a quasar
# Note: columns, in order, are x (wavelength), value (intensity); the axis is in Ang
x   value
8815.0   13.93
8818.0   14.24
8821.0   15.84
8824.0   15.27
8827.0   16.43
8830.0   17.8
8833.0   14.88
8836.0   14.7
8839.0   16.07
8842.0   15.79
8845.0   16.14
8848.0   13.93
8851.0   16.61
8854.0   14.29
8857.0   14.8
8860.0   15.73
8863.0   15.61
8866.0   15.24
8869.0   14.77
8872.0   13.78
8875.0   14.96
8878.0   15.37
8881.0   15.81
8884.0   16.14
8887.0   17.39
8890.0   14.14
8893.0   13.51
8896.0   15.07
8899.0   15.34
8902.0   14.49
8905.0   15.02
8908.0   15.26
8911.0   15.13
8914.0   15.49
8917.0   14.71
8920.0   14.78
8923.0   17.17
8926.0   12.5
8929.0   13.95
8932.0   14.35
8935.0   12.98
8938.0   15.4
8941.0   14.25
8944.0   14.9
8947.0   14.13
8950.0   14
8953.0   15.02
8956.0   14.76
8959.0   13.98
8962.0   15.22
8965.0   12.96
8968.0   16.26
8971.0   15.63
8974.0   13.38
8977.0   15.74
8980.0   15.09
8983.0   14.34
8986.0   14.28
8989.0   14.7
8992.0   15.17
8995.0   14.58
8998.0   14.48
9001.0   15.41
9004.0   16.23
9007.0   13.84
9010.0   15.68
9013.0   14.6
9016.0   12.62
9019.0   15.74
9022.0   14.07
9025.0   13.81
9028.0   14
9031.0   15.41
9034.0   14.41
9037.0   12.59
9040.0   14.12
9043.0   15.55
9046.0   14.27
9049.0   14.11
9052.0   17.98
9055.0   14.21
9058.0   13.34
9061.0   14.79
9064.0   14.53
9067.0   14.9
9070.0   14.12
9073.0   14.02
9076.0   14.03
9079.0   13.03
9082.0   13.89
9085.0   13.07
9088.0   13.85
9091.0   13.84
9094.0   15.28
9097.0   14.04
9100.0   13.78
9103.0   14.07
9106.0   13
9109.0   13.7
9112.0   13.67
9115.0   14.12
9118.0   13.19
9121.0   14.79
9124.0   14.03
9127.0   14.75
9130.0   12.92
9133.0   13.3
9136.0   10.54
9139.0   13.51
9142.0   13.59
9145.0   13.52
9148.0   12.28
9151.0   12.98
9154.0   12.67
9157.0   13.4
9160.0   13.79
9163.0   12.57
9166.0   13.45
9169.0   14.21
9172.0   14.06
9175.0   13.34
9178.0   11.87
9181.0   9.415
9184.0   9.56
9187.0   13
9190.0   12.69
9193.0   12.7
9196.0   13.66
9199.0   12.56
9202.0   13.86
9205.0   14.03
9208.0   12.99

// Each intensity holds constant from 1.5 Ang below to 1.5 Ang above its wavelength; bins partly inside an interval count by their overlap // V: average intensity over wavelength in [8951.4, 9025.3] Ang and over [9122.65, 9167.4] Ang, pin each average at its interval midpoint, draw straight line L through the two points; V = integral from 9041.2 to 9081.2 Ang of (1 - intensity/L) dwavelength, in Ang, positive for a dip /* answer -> -1.5 Ang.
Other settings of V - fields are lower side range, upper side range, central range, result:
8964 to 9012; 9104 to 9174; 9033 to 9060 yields -0.4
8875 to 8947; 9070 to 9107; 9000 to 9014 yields -0.8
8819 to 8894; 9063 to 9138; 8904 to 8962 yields 1.0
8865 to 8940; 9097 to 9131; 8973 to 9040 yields -0.8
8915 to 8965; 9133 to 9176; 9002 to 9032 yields -1.3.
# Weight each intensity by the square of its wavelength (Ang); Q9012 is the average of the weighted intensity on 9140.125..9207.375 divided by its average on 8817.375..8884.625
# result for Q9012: 0.90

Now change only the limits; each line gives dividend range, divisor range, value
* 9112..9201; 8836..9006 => 0.92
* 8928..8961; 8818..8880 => 0.95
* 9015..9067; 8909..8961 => 1.02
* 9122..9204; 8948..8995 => 0.92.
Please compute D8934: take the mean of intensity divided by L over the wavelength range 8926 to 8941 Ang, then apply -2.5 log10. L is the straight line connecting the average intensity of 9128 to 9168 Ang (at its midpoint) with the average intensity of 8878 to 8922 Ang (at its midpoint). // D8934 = 0.07 mag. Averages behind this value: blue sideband 15.2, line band 14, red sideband 13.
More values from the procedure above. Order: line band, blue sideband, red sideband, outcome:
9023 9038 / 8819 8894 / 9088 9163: 0.01 mag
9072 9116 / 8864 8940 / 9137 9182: -0.03 mag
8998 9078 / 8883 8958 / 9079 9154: -0.04 mag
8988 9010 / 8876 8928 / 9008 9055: -0.02 mag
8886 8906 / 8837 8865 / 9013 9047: 0.01 mag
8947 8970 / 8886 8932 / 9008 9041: 0.00 mag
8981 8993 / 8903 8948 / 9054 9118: -0.02 mag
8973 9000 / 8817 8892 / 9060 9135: -0.01 mag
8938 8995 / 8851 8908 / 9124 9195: -0.02 mag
